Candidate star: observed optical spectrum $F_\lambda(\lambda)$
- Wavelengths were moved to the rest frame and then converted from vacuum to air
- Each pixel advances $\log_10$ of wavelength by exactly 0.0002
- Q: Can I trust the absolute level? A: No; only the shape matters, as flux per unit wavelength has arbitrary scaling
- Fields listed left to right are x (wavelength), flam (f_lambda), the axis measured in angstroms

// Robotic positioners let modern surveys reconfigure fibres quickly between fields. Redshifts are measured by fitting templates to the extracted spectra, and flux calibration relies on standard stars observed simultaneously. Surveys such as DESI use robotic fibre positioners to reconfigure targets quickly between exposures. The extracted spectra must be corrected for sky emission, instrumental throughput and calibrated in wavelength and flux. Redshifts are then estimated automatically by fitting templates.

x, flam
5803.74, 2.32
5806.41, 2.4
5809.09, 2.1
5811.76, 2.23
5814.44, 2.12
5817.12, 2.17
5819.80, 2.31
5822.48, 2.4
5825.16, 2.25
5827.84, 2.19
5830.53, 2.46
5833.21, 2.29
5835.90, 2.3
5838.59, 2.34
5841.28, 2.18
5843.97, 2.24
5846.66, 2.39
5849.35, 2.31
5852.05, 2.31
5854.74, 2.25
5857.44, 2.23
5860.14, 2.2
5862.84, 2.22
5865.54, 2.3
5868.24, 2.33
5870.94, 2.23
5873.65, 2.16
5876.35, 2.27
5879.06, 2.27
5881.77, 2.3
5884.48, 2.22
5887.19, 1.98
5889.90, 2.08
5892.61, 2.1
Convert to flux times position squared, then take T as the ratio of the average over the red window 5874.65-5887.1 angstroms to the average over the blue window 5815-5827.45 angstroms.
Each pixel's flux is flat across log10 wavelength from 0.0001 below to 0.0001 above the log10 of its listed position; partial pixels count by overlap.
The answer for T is 1.0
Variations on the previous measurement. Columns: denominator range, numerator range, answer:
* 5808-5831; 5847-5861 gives 1.03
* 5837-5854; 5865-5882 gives 1.00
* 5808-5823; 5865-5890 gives 1.02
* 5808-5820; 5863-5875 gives 1.05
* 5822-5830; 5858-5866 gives 0.99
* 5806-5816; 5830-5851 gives 1.06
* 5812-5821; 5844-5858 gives 1.06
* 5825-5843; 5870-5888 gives 0.98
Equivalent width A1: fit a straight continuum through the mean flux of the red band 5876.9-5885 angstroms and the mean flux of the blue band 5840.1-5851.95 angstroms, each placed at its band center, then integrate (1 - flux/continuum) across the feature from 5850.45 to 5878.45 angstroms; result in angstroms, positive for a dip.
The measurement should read 0.3 angstroms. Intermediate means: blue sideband 2.28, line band 2.25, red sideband 2.27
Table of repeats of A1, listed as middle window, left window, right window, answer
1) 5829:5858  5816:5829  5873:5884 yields -0.5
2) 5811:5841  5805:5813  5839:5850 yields -0.2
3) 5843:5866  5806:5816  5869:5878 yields -0.6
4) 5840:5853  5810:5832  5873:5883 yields -0.1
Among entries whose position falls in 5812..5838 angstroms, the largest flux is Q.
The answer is 2.46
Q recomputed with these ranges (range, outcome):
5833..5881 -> 2.39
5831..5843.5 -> 2.34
